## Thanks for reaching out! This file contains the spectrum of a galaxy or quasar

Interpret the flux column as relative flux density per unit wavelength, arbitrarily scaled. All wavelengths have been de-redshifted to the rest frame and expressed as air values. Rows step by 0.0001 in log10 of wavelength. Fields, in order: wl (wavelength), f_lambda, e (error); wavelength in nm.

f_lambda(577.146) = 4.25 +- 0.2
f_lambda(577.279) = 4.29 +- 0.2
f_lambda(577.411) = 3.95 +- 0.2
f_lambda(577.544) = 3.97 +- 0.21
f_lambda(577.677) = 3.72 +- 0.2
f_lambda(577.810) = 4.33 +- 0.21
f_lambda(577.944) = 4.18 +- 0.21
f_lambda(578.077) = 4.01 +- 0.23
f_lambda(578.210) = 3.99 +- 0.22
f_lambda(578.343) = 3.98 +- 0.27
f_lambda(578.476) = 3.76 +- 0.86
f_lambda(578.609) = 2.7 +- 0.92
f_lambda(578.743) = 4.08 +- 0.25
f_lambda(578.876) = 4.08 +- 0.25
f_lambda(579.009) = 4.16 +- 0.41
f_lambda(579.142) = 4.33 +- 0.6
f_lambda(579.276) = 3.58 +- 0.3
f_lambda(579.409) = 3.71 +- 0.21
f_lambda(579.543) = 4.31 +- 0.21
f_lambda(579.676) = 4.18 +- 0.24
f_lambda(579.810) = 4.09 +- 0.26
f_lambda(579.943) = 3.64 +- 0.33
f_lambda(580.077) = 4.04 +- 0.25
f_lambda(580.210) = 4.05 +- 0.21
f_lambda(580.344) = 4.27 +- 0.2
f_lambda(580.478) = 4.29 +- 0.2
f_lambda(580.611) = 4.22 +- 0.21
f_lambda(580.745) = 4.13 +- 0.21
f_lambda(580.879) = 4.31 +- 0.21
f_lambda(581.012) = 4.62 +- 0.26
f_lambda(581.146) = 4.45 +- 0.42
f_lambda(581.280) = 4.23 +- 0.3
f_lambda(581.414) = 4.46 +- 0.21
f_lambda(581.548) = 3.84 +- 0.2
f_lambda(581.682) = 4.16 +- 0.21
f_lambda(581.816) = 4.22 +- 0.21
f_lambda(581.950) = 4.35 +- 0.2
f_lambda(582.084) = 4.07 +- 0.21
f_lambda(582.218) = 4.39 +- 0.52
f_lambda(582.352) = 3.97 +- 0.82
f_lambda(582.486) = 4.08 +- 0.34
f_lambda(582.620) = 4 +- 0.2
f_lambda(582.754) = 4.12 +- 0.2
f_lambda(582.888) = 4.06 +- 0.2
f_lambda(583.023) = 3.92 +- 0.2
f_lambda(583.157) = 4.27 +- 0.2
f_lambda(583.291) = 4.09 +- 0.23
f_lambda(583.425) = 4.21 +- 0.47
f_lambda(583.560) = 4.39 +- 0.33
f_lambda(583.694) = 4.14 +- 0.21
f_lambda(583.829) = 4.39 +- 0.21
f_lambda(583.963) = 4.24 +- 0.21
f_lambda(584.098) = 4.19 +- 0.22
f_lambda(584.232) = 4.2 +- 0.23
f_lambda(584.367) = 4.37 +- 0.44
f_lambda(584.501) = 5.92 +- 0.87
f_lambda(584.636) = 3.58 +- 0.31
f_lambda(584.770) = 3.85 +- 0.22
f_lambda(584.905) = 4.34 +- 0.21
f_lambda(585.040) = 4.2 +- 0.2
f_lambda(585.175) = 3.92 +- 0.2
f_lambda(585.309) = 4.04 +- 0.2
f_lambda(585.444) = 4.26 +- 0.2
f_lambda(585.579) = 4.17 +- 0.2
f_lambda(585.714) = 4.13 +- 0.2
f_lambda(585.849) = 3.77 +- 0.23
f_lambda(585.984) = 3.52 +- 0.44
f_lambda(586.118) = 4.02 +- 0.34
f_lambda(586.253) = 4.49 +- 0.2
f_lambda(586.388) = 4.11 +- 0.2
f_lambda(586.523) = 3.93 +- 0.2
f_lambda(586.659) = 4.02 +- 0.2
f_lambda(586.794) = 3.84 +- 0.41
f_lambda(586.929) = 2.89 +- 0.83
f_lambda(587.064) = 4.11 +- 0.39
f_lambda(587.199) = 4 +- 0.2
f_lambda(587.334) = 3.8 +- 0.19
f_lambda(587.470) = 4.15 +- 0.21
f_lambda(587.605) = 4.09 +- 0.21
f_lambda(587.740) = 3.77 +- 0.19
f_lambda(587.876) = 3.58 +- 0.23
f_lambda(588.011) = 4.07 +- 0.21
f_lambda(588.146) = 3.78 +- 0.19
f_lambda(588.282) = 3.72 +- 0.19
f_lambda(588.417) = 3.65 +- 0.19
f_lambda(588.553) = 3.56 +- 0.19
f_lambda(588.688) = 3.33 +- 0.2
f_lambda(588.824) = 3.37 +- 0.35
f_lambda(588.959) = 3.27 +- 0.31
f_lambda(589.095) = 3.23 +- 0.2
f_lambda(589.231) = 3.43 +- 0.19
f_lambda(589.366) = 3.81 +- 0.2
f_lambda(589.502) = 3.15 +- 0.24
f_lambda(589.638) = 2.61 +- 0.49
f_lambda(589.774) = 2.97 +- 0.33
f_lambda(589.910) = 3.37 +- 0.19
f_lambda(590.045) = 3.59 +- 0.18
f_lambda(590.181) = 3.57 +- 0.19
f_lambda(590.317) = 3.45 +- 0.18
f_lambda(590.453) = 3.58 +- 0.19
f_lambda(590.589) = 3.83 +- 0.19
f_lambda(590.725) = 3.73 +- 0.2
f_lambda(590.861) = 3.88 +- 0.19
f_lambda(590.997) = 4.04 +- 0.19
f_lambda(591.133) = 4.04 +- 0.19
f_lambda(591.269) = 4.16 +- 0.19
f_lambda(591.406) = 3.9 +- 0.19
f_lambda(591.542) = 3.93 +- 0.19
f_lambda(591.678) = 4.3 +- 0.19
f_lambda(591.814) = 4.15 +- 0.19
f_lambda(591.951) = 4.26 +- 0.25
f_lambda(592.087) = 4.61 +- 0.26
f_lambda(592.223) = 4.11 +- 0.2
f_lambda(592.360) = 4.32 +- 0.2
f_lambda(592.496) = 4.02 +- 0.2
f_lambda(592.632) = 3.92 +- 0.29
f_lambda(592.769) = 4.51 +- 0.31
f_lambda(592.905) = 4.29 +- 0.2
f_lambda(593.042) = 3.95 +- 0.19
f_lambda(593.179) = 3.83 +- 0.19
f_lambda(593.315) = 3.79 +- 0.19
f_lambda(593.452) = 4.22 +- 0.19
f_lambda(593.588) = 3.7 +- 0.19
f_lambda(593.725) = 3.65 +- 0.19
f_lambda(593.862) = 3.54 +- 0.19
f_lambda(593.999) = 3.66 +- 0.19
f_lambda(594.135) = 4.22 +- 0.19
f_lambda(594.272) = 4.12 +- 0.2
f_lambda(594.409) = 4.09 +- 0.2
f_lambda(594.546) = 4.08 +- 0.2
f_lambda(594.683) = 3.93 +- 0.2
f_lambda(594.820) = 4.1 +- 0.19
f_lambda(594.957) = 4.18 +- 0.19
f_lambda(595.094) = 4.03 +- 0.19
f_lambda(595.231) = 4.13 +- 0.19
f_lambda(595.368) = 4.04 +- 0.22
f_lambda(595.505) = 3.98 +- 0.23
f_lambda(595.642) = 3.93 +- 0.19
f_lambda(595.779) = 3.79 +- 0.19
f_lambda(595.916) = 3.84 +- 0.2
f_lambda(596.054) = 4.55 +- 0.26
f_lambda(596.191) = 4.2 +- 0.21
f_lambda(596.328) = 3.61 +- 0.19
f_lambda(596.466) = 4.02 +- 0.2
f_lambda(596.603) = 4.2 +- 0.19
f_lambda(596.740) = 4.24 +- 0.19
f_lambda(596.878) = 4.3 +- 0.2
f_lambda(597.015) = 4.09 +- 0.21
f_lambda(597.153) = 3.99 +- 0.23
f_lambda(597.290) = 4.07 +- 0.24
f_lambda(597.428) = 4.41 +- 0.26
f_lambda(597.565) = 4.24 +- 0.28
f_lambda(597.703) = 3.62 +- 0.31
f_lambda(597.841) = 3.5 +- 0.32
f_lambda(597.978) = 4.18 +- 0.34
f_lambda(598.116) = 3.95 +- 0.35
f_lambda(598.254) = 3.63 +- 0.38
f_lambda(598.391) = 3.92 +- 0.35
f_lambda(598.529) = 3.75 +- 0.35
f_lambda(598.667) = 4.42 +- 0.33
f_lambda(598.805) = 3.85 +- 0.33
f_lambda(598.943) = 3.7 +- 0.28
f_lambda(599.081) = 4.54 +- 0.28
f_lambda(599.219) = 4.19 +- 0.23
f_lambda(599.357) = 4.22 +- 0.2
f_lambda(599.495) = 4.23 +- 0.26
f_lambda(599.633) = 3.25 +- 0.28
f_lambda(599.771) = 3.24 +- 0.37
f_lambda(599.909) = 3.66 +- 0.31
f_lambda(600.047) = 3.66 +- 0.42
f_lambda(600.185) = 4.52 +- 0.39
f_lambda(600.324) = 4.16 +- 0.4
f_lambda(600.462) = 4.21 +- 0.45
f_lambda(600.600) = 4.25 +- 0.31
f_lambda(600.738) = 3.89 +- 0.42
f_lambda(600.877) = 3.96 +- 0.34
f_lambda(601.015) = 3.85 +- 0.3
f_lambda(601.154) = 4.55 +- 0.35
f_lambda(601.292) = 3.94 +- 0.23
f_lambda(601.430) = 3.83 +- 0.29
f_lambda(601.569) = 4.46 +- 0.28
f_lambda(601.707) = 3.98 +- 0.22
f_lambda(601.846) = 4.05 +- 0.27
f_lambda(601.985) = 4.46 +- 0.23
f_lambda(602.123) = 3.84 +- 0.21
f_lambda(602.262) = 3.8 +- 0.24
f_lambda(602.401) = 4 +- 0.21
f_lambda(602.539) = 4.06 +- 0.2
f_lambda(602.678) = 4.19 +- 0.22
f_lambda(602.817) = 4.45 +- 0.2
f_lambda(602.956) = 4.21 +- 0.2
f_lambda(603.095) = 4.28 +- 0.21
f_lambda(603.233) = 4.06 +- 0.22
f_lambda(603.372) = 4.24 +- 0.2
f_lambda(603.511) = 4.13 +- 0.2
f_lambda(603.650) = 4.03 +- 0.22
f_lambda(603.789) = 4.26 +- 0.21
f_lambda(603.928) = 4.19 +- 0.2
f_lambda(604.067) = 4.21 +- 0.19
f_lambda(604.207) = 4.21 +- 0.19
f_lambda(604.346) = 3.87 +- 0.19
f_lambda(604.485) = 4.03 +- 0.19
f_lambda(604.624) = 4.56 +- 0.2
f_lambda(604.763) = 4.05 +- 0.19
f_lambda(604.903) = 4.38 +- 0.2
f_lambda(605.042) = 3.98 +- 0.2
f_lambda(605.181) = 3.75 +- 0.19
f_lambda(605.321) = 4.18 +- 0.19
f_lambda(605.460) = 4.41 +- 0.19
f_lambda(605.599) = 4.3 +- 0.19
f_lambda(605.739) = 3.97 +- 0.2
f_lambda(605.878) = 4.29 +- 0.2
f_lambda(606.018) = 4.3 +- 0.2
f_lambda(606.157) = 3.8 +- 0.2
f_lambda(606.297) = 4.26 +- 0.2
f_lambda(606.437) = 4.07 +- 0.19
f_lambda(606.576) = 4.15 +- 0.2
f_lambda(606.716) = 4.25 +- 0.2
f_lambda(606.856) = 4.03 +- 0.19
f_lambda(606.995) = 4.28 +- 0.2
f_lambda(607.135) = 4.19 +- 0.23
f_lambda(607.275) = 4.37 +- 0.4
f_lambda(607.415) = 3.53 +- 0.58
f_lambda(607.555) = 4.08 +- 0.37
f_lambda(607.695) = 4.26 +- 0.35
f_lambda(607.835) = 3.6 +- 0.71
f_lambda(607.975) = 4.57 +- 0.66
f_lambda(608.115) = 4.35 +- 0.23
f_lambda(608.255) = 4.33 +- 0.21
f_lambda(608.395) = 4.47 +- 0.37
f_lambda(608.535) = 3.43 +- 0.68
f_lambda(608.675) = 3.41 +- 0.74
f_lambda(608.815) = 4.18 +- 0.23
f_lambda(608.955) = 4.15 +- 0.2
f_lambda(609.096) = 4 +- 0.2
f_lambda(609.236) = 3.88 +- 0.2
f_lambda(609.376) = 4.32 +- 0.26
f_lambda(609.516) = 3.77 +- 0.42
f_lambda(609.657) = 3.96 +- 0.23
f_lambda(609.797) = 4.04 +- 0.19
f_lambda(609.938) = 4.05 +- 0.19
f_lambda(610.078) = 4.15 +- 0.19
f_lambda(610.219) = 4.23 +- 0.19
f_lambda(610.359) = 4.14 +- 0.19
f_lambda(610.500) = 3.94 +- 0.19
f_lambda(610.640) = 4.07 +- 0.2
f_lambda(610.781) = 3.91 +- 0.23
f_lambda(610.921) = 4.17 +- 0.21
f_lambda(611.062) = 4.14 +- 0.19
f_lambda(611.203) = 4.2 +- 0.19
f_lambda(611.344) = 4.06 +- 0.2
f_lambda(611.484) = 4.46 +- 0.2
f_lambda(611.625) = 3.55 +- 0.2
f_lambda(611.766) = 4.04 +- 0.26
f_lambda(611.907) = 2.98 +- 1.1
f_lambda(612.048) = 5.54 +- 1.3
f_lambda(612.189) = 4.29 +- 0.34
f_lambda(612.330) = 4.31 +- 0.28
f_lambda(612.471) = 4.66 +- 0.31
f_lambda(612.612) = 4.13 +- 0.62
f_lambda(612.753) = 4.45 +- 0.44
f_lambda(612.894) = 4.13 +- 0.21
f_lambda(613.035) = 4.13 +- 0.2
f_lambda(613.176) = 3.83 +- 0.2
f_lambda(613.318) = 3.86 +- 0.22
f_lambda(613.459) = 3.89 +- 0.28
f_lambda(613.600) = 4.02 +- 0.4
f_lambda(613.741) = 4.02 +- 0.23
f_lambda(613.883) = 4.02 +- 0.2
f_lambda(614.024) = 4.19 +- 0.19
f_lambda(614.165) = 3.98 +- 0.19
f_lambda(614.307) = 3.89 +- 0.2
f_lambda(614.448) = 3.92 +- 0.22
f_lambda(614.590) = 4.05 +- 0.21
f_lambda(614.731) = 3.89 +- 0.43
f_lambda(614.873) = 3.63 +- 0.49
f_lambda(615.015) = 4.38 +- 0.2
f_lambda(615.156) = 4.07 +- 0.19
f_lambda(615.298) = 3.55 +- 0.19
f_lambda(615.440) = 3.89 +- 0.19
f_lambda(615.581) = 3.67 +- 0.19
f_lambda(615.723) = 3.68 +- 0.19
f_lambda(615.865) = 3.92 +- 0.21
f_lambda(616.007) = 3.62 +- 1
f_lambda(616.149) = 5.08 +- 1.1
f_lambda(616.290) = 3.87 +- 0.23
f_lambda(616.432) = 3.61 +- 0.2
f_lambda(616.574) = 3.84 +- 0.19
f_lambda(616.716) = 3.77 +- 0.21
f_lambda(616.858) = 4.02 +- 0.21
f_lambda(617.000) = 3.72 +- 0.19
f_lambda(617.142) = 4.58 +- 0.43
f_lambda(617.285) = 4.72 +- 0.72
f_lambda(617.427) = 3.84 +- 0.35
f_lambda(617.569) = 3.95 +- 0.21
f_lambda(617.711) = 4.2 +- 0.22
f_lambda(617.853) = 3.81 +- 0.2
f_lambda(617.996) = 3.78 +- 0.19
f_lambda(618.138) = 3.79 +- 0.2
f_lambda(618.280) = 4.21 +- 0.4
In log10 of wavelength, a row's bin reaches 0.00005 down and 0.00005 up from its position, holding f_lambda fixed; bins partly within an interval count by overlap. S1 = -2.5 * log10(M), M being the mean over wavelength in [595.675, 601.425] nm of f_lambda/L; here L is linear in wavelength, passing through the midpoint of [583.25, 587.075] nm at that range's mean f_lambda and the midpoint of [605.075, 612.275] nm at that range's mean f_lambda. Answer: 0.026 mag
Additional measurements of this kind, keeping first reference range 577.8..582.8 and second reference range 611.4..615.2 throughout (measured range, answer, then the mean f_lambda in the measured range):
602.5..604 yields -0.03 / 4.19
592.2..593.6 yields 0.00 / 4.07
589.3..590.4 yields 0.23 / 3.32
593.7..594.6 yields 0.05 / 3.92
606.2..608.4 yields -0.02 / 4.16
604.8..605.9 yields -0.02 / 4.15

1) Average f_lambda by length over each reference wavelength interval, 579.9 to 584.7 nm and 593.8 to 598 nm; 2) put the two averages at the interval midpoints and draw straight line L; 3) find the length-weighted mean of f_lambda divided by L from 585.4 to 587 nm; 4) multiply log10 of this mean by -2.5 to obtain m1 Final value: 0.07 mag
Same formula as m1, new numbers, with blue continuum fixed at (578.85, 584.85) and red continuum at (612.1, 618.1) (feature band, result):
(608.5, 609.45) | 0.03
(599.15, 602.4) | 0.02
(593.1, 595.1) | 0.05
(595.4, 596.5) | 0.03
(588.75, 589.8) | 0.27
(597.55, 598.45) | 0.07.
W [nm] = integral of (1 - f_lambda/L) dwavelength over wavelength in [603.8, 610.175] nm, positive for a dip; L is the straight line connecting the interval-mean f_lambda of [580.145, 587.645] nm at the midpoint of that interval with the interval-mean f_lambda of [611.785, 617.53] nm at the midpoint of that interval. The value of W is -0.06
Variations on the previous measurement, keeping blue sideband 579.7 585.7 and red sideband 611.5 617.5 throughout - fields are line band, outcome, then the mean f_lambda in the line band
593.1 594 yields 0.08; 3.78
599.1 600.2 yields 0.06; 3.87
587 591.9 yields 0.55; 3.7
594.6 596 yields 0.04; 4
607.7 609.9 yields 0.01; 4.04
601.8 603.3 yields -0.01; 4.13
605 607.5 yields -0.03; 4.12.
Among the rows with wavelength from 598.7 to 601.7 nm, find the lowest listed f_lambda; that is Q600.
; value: 3.24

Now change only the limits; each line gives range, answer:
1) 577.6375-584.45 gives 2.7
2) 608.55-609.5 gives 3.41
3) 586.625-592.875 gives 2.61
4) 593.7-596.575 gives 3.54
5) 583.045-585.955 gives 3.58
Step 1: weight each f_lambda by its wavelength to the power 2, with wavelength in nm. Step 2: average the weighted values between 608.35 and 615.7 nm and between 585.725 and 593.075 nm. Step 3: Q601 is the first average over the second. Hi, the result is 1.1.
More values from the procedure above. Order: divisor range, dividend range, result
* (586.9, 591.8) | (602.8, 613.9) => 1.19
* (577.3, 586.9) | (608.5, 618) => 1.09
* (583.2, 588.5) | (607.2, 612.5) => 1.09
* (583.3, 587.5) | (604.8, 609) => 1.08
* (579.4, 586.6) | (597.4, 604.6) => 1.03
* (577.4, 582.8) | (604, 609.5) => 1.10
